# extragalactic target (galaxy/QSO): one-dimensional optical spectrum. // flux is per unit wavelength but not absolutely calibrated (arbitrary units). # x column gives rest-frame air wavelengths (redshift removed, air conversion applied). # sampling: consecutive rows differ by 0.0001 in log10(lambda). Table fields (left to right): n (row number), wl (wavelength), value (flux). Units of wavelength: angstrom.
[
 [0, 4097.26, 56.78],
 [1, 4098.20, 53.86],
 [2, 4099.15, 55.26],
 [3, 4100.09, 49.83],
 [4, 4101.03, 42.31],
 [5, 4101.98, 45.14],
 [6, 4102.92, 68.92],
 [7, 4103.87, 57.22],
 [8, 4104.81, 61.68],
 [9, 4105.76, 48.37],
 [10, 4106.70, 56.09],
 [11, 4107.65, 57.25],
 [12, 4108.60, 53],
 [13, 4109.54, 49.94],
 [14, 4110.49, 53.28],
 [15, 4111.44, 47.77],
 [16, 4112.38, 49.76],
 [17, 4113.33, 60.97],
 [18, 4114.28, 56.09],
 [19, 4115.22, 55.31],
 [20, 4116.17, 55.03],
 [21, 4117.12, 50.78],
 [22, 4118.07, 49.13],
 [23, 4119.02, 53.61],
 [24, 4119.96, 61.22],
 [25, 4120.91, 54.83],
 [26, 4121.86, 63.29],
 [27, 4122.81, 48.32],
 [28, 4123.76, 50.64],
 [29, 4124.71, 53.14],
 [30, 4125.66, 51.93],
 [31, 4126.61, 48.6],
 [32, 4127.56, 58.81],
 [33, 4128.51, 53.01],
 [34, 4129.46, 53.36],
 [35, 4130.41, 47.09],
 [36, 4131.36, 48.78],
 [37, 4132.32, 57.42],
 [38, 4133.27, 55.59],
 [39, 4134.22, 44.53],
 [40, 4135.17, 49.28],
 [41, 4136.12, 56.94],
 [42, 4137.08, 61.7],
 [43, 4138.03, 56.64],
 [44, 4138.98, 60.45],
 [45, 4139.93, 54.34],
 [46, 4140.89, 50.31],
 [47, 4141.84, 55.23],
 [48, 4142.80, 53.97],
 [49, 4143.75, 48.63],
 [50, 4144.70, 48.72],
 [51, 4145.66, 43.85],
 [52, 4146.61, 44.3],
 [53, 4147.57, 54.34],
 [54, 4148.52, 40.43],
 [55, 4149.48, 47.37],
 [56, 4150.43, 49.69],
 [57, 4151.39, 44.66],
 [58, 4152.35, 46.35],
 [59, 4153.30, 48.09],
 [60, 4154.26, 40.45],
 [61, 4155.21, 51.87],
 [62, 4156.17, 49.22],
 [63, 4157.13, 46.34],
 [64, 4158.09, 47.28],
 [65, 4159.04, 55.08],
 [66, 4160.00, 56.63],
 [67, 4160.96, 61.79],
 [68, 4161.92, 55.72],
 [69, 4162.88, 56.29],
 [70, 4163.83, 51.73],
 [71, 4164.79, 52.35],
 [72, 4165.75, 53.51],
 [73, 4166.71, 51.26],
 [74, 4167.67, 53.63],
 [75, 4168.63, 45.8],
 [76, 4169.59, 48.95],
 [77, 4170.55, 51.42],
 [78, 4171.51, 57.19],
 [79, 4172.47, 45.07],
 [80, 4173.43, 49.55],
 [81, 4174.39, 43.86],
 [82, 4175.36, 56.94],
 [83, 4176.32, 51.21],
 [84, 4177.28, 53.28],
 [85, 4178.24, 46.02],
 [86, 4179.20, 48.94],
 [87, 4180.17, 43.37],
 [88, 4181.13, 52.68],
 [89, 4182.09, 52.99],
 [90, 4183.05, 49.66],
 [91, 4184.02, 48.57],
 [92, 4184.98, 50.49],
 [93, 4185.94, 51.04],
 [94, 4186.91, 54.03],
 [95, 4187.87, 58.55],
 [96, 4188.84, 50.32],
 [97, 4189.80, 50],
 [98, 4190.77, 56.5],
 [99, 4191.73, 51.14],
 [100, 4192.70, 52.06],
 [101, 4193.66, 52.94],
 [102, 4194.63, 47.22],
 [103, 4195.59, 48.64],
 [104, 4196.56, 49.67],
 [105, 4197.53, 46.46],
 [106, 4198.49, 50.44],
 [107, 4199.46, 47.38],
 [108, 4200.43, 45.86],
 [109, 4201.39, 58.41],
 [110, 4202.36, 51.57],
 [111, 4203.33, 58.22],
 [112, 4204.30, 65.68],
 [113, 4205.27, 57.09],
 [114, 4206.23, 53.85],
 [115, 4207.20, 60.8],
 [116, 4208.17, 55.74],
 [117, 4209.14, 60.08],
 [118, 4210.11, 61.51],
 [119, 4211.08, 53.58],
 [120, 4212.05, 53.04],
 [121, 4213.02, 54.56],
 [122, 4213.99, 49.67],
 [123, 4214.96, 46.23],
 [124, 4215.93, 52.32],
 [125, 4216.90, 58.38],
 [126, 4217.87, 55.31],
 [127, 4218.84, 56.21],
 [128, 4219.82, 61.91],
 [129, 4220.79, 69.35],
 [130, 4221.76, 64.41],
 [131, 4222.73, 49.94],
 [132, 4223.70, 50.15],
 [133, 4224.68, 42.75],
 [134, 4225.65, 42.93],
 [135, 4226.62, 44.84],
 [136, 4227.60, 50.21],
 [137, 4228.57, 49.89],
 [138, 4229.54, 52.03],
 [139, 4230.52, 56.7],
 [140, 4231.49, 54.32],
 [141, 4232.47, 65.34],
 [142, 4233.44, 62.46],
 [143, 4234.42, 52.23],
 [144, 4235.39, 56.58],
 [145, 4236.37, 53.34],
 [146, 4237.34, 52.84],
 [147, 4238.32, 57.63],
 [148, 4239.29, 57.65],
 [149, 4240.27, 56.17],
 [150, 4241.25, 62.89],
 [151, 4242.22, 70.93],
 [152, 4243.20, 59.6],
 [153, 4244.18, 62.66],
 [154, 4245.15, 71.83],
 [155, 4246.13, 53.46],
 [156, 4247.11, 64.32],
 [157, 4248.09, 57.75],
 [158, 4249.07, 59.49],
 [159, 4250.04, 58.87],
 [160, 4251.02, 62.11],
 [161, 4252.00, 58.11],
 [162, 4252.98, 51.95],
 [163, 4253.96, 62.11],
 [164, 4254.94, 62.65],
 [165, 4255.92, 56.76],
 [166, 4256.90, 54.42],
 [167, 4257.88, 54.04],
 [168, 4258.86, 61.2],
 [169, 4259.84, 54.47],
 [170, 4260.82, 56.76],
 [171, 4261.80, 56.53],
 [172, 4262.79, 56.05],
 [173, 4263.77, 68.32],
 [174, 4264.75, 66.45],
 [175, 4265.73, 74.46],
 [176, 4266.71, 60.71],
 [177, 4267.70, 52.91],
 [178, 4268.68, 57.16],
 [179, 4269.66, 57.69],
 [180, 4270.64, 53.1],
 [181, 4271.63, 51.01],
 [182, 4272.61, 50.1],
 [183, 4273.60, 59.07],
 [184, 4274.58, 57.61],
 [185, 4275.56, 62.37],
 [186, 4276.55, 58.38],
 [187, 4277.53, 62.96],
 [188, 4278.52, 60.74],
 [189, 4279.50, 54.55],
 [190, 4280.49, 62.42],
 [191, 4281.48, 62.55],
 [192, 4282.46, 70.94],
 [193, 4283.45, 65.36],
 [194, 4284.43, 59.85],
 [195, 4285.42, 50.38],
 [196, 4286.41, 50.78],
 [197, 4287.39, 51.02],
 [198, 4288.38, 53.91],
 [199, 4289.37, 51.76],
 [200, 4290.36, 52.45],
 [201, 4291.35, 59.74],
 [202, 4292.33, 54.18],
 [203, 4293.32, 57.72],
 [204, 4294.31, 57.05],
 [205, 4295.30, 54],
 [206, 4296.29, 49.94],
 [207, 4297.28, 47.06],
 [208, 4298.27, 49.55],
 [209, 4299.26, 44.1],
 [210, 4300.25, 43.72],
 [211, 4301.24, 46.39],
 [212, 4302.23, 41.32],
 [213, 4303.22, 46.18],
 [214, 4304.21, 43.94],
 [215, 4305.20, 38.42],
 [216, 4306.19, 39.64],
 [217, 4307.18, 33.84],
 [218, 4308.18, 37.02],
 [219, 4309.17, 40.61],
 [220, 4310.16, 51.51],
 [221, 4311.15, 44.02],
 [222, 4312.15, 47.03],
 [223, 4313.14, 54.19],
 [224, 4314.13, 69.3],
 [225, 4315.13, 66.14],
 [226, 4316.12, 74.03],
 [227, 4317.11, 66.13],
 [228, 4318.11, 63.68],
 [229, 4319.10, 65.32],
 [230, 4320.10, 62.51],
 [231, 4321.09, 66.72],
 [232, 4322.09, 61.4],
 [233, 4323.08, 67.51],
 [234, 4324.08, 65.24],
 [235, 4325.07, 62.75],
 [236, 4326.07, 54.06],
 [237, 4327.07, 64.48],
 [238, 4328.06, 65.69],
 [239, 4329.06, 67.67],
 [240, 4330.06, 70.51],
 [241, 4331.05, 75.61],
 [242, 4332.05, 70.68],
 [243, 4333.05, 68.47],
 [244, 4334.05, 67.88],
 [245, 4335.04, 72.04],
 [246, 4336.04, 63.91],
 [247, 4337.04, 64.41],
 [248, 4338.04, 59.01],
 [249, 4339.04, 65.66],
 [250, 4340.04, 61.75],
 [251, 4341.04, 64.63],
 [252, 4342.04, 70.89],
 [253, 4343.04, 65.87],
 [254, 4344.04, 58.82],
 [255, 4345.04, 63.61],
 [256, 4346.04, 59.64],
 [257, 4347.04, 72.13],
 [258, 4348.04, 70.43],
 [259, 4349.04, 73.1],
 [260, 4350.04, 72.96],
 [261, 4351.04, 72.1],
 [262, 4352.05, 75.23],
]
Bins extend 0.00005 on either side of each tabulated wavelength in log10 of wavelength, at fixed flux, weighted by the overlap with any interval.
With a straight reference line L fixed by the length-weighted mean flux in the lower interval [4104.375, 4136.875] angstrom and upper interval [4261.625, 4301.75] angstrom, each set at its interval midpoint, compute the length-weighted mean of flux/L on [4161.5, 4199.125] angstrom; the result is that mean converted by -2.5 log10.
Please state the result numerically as 0.07 mag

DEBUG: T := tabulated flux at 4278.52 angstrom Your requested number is 60.74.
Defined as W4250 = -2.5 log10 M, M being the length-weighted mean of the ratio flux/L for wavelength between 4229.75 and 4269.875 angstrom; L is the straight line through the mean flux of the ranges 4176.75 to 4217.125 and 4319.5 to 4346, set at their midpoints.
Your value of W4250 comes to -0.03 mag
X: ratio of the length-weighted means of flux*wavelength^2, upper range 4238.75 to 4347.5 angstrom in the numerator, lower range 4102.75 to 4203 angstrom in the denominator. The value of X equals 1.2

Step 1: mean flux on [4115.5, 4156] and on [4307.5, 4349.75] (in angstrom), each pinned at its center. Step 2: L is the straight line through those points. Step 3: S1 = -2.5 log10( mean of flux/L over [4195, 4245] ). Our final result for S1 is 0.03 mag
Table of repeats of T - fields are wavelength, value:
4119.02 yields 53.61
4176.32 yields 51.21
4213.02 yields 54.56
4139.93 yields 54.34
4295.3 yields 54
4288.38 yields 53.91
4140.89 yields 50.31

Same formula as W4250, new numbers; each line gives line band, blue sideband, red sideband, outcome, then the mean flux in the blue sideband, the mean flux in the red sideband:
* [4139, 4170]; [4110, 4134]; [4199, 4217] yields 0.07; 53.4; 54.9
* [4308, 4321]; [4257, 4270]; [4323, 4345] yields 0.11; 59.6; 65.7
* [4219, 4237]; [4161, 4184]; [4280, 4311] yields -0.07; 51.1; 50.5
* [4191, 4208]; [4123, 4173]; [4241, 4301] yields 0.02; 51.3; 57.7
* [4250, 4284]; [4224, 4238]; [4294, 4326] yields -0.12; 52.6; 53.1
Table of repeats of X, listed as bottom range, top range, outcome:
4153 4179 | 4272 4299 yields 1.17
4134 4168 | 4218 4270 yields 1.18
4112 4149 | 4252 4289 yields 1.18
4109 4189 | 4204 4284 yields 1.17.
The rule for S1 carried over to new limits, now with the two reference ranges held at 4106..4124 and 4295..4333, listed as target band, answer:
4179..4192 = 0.067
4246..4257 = -0.069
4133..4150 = 0.057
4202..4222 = -0.043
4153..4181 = 0.075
